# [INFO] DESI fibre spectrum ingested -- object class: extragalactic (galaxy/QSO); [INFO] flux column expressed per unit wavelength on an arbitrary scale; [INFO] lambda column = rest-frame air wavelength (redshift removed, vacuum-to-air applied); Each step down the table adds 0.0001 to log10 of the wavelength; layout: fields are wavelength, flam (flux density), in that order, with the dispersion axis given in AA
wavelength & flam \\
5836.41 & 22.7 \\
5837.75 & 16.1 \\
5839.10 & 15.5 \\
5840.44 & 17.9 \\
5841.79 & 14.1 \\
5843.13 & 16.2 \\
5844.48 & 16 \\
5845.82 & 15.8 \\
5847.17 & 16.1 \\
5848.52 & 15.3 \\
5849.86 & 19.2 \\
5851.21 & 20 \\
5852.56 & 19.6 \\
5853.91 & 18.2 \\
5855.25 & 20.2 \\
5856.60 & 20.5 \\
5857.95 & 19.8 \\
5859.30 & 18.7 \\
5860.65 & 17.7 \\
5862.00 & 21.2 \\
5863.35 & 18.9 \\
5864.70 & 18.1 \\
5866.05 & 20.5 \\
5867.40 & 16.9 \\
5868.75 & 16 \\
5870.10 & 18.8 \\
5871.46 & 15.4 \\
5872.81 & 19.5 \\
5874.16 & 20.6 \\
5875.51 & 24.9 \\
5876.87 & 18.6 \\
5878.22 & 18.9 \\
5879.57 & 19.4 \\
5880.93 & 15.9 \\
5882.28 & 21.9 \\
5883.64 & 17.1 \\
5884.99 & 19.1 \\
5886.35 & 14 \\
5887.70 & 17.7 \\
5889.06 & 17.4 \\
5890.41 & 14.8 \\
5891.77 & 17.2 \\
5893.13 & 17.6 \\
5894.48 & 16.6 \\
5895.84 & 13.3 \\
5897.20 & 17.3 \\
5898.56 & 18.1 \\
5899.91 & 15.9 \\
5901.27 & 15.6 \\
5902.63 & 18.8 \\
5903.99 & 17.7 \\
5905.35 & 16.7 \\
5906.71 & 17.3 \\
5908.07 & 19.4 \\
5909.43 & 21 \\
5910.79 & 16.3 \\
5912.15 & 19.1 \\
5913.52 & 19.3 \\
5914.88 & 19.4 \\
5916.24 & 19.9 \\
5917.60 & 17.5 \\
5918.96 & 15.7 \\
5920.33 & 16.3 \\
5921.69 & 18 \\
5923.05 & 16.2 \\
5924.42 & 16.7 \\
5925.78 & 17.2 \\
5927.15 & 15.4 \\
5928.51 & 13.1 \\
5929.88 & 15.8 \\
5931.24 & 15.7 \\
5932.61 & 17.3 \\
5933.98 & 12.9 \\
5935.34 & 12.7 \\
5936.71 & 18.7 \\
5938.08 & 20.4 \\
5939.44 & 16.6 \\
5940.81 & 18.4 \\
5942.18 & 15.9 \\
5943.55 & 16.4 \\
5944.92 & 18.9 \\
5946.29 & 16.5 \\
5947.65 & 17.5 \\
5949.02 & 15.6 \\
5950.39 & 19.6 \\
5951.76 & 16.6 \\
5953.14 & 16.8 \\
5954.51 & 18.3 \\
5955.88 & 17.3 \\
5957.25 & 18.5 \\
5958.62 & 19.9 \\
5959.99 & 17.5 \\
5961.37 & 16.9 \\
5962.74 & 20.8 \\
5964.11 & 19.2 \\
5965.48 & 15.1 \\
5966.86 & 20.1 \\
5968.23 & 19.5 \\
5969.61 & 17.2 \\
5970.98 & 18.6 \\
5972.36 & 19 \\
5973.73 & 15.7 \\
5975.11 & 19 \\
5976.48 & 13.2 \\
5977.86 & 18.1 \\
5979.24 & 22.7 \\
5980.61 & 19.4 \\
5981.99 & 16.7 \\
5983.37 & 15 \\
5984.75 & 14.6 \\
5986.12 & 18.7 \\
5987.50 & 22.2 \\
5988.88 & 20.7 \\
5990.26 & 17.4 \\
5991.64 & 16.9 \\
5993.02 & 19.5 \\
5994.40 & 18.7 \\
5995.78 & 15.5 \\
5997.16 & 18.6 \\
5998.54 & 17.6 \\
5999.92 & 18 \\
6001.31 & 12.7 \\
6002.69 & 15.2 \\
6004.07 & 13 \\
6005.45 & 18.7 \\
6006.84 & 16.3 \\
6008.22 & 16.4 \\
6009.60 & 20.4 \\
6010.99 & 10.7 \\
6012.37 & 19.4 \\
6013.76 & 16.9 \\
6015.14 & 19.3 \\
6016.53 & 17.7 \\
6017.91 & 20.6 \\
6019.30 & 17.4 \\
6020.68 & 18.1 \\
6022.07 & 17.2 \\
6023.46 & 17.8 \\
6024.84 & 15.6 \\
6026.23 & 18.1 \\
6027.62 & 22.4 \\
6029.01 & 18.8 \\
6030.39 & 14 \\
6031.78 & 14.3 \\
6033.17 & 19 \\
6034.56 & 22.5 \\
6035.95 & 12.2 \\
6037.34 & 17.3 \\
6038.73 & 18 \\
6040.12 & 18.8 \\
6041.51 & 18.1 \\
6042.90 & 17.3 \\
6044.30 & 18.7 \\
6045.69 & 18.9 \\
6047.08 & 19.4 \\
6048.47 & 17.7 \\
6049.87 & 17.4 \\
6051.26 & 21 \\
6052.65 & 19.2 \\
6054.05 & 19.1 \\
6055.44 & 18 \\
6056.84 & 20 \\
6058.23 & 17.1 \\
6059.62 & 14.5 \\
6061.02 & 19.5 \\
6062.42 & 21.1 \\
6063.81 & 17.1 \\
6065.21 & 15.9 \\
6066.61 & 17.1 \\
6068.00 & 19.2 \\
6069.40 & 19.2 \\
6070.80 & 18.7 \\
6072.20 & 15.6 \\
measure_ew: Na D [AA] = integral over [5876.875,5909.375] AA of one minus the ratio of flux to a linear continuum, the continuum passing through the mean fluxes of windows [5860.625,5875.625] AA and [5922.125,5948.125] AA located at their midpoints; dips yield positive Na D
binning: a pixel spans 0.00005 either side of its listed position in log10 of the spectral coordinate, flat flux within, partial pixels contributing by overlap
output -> 1.05 AA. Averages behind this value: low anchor 18.9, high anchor 16.4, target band 17.4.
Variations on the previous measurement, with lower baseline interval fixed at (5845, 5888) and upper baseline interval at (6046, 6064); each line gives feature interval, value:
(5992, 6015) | 2.2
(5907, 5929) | 1.2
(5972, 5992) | 0.7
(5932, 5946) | 1.3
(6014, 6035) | 0.6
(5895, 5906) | 1.1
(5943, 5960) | 0.8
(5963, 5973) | 0.1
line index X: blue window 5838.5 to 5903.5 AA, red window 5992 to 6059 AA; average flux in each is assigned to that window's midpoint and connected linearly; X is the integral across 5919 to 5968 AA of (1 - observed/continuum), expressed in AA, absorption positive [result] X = 1.8 AA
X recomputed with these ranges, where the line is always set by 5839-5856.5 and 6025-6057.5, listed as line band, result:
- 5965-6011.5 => 1.49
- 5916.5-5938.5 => 1.86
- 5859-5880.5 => -1.81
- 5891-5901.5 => 0.68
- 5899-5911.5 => 0.00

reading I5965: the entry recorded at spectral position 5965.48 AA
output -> 15.1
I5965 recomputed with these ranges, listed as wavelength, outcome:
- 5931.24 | 15.7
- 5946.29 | 16.5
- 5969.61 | 17.2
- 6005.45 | 18.7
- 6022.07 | 17.2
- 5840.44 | 17.9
